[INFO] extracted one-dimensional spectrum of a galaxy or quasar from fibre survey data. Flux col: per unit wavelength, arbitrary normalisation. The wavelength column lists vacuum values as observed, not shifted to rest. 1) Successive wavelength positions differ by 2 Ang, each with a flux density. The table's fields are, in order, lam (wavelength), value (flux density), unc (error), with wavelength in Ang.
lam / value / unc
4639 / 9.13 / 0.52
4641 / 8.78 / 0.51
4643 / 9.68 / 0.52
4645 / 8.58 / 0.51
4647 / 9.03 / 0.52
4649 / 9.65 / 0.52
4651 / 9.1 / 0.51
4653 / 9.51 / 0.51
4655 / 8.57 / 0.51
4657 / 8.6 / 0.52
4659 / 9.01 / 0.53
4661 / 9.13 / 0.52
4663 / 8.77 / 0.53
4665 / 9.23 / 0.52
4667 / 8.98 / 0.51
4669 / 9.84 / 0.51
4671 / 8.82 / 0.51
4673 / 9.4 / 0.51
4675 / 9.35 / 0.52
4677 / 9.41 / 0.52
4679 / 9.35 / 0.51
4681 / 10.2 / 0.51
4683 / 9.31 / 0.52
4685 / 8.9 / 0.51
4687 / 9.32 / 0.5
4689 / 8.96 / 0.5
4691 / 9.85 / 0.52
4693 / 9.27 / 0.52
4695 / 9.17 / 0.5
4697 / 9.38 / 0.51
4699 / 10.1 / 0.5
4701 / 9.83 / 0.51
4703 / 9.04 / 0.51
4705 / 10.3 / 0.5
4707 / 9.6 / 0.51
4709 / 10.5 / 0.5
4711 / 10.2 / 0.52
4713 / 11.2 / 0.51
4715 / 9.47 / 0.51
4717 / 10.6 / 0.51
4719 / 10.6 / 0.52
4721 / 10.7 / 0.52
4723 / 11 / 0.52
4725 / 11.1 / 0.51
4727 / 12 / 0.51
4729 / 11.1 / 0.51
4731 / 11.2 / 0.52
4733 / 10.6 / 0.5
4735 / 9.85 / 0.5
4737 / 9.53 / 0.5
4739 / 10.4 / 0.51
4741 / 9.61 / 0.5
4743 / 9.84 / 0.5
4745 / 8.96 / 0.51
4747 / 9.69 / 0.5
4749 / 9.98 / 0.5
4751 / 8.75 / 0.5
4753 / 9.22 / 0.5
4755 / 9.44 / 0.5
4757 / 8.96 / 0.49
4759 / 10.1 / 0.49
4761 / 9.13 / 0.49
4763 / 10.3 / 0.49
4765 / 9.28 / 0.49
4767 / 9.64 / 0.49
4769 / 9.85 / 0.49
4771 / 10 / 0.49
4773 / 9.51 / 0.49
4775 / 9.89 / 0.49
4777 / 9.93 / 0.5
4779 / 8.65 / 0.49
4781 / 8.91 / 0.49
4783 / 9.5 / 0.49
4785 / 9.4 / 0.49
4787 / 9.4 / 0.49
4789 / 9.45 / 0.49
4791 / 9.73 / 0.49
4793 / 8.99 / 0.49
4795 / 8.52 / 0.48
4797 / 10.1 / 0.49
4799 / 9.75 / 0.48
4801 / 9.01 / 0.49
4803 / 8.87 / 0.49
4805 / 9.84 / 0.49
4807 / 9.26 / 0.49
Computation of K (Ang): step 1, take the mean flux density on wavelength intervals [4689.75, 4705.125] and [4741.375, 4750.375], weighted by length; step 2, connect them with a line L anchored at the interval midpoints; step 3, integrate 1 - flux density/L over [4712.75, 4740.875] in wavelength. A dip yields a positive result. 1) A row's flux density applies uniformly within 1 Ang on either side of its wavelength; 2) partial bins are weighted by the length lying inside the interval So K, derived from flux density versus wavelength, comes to -3.1 Ang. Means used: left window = 9.57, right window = 9.58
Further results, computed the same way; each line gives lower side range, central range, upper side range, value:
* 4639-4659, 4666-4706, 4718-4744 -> 1.24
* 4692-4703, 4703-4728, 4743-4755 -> -2.87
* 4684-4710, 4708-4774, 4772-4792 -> -4.00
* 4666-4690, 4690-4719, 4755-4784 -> -1.65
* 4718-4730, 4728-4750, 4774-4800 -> 1.27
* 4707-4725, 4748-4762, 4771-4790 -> 0.70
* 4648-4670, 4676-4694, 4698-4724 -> 0.53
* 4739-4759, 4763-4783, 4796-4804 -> -0.22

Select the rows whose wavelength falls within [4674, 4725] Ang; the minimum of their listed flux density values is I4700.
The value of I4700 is 8.9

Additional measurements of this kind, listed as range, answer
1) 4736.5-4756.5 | 8.75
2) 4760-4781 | 8.65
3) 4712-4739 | 9.47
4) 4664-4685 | 8.82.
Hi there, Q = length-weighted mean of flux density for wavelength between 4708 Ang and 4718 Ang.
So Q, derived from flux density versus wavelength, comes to 10.4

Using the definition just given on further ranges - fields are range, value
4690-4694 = 9.56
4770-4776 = 9.8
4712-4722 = 10.5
